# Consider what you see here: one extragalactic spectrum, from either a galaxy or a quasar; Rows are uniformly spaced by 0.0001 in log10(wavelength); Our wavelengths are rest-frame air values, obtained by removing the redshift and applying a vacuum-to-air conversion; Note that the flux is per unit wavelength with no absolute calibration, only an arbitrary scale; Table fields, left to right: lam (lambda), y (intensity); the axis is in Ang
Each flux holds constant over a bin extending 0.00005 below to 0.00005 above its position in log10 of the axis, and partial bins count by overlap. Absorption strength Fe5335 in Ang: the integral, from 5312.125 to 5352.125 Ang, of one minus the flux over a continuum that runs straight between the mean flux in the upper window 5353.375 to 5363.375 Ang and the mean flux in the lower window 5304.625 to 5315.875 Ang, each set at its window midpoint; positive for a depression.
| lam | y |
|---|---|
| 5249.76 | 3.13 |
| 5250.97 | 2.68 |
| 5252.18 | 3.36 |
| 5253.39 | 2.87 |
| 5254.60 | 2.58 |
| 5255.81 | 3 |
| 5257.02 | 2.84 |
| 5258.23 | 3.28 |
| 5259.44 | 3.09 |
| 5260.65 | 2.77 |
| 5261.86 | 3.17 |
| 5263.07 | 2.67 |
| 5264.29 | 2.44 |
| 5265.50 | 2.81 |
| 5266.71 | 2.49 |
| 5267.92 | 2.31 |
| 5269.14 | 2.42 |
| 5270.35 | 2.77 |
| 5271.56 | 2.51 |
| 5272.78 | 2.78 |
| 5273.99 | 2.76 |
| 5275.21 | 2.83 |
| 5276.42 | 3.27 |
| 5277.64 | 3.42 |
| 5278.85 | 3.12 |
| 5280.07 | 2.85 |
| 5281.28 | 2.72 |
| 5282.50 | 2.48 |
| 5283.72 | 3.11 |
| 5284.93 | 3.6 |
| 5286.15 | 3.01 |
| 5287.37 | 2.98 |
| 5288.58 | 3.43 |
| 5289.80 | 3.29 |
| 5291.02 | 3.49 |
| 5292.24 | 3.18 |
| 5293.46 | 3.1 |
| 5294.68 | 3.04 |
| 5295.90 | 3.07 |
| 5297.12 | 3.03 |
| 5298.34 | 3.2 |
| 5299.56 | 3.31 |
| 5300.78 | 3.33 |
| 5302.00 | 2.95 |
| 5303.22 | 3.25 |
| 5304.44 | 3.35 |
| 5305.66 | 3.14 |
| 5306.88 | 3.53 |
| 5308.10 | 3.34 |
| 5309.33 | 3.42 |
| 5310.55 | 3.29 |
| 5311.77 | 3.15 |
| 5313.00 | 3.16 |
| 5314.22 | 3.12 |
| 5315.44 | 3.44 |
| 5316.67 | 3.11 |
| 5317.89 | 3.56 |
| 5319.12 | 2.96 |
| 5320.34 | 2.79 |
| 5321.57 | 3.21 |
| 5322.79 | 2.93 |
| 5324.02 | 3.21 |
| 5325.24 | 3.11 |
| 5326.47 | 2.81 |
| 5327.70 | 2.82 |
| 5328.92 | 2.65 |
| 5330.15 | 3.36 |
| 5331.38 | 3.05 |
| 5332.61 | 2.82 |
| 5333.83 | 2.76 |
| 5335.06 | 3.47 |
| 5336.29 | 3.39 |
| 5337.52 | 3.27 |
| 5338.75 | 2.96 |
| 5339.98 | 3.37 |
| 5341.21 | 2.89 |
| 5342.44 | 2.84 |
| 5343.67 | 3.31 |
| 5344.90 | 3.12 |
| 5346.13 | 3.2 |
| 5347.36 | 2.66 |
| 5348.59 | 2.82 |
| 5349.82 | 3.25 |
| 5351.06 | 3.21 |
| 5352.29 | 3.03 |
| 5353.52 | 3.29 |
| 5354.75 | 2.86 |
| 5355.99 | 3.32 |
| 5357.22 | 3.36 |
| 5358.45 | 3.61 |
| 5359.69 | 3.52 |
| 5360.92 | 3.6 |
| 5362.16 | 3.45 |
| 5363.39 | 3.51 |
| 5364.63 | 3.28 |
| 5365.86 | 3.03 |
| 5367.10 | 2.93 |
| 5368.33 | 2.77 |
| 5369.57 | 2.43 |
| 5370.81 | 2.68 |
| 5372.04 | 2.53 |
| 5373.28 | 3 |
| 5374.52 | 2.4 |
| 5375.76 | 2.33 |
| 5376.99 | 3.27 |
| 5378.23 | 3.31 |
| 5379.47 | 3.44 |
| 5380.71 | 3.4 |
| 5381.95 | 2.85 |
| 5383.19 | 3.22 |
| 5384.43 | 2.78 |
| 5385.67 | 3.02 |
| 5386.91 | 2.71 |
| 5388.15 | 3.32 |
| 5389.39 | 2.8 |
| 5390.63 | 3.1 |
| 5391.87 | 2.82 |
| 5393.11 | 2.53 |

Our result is 3.0 Ang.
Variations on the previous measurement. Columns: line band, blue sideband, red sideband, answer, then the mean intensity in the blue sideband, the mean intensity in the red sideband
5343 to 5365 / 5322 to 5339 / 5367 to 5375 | -3.3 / 3.05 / 2.67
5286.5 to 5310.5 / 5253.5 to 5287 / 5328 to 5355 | -2.4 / 2.86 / 3.07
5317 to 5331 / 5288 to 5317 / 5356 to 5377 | 0.6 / 3.24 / 3.04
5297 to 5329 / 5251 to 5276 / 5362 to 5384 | -3.2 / 2.79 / 2.98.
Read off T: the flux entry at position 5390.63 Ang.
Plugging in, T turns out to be 3.1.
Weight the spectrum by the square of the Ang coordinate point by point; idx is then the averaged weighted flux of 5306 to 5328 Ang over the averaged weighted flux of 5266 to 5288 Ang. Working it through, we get 1.12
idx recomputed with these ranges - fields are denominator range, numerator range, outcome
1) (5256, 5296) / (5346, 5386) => 1.08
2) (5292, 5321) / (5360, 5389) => 0.97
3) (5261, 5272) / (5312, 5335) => 1.19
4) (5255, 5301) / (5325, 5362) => 1.08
